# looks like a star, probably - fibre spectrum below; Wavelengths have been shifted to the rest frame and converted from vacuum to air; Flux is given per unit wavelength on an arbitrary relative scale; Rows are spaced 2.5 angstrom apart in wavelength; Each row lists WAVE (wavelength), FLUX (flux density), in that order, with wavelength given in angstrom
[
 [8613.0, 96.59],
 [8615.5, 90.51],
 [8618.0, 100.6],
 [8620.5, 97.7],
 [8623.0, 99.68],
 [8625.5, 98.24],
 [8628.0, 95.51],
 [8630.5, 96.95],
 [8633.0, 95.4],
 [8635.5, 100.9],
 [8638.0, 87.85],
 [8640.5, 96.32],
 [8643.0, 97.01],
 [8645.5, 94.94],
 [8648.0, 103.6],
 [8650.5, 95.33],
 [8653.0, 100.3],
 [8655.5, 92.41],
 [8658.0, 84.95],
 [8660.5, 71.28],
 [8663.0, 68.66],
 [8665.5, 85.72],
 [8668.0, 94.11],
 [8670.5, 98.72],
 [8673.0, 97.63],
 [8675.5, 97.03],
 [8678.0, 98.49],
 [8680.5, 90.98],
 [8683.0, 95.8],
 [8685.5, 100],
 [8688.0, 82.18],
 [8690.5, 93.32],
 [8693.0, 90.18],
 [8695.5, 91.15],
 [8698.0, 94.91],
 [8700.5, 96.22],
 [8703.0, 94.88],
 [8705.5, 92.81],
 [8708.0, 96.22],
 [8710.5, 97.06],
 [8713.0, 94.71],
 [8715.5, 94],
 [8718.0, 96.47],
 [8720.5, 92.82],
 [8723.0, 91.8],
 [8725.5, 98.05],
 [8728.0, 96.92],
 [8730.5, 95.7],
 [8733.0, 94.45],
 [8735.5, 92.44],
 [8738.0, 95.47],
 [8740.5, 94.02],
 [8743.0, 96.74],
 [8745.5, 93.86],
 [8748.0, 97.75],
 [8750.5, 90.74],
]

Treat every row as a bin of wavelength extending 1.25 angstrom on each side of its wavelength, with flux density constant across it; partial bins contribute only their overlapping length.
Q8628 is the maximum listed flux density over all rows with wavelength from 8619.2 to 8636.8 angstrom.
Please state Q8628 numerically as 100.9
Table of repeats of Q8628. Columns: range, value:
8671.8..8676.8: 97.63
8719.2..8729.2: 98.05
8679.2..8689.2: 100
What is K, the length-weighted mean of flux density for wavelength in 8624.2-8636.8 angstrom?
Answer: 97.4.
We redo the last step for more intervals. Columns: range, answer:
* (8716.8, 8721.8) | 94.6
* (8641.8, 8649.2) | 98.5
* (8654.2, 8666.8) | 80.7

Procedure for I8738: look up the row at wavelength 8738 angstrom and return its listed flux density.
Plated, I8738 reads 95.47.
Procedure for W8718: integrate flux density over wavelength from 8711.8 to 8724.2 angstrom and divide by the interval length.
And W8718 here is 94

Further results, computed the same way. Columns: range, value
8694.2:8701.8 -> 94.1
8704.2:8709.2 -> 94.5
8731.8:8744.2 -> 94.6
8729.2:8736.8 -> 94.2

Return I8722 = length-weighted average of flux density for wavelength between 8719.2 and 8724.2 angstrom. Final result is 92.4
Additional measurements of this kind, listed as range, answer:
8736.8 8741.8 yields 94.8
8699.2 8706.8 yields 94.6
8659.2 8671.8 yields 83.8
